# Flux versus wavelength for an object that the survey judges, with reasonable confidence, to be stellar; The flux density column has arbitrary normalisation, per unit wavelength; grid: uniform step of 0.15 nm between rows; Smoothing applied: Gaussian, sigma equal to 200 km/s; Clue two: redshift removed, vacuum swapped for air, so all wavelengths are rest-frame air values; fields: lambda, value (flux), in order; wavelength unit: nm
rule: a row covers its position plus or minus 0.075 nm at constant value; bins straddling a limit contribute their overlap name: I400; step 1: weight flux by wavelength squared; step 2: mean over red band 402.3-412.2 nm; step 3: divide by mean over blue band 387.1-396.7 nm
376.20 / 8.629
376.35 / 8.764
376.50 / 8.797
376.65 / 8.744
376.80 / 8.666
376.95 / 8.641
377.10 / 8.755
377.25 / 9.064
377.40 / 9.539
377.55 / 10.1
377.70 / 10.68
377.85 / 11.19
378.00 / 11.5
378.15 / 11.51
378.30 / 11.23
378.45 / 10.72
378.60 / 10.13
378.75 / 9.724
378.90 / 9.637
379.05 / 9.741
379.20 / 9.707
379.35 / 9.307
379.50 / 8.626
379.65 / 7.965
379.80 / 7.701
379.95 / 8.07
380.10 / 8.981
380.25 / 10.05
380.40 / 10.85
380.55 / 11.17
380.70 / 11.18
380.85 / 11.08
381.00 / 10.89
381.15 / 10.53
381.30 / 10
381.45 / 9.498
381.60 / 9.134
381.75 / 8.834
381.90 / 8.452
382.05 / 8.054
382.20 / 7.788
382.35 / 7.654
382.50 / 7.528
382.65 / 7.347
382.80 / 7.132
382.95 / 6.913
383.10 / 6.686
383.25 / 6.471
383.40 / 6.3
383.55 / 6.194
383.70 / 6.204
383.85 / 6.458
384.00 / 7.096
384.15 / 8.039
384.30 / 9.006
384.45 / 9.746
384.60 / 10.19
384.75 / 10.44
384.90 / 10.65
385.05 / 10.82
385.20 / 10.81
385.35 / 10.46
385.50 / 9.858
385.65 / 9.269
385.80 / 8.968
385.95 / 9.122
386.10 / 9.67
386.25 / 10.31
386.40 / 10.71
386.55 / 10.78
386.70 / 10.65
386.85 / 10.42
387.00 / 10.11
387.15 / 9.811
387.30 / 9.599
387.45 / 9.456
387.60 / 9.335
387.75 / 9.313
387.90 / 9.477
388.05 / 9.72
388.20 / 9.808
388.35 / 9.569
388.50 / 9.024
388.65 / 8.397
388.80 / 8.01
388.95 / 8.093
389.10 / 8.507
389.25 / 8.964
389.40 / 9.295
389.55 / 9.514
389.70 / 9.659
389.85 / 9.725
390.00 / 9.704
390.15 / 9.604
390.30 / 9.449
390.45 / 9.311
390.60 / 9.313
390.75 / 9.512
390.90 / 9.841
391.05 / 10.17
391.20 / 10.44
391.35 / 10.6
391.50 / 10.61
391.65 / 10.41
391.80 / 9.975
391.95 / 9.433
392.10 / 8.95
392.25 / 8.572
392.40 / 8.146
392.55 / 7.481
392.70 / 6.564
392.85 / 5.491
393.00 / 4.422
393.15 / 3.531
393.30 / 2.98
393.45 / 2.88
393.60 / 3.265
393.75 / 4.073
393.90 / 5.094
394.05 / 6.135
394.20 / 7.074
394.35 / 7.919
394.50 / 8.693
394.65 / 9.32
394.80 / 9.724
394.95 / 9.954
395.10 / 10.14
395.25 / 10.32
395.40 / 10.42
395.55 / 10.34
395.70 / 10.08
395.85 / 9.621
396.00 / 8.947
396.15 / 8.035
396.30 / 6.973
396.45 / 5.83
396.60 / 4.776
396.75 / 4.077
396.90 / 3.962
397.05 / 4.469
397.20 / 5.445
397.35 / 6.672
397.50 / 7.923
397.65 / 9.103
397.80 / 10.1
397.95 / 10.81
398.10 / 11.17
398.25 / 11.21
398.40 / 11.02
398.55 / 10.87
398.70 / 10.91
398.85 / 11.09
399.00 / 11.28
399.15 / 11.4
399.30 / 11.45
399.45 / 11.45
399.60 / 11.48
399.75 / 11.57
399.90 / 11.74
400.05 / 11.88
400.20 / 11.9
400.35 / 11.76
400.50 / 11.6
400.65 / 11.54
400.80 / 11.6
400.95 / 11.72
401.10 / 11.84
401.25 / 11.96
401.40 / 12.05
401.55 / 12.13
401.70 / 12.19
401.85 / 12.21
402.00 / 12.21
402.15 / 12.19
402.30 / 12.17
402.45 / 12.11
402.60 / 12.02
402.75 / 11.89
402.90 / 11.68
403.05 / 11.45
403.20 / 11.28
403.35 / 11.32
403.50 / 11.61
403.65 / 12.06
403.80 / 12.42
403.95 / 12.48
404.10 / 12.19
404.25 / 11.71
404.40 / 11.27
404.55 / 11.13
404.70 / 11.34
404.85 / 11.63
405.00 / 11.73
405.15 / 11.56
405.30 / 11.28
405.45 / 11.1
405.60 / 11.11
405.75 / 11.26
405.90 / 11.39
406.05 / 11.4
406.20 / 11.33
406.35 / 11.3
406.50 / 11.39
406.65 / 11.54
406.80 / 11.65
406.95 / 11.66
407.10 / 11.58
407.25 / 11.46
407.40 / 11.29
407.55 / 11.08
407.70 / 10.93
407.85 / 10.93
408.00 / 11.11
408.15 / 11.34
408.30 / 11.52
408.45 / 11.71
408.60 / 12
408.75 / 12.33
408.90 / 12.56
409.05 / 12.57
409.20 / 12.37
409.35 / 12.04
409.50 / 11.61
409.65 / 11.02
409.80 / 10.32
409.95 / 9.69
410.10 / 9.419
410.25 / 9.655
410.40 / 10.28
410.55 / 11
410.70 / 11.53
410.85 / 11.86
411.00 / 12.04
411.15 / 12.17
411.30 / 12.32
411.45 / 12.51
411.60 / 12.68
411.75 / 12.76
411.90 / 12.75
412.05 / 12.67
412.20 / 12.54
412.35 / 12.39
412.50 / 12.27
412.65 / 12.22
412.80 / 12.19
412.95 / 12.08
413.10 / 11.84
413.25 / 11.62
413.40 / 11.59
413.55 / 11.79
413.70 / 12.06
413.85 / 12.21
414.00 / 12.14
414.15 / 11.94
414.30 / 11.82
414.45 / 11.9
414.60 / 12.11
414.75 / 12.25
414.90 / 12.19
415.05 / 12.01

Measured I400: 1.5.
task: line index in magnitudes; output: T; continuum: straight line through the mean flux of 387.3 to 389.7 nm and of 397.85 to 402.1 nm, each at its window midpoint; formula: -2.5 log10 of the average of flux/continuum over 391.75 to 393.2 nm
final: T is 0.34 mag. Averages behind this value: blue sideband 9.13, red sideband 11.6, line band 7.27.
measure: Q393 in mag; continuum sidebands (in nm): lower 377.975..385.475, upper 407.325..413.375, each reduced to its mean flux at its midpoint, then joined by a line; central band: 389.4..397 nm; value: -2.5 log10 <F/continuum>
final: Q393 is 0.25 mag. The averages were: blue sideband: 9.07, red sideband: 11.7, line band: 8.02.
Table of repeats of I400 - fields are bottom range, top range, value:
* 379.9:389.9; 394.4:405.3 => 1.24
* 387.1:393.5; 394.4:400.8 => 1.15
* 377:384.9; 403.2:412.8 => 1.47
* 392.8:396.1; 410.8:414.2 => 1.82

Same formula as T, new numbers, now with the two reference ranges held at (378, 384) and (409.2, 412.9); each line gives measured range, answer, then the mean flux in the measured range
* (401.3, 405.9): -0.07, 11.8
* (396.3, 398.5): 0.34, 7.63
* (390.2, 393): 0.10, 9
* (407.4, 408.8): 0.00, 11.4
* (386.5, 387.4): -0.08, 10.2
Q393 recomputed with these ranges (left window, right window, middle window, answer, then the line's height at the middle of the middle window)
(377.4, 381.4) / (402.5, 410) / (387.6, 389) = 0.164 mag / 10.6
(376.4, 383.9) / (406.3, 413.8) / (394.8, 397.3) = 0.319 mag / 10.4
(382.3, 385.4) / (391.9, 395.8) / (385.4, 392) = -0.232 mag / 7.78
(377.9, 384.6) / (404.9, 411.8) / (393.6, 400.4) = 0.159 mag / 10.4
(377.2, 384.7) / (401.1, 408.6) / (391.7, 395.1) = 0.443 mag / 10.4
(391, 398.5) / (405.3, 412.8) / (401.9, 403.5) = -0.190 mag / 9.94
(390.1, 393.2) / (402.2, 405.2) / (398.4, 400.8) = -0.072 mag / 10.7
